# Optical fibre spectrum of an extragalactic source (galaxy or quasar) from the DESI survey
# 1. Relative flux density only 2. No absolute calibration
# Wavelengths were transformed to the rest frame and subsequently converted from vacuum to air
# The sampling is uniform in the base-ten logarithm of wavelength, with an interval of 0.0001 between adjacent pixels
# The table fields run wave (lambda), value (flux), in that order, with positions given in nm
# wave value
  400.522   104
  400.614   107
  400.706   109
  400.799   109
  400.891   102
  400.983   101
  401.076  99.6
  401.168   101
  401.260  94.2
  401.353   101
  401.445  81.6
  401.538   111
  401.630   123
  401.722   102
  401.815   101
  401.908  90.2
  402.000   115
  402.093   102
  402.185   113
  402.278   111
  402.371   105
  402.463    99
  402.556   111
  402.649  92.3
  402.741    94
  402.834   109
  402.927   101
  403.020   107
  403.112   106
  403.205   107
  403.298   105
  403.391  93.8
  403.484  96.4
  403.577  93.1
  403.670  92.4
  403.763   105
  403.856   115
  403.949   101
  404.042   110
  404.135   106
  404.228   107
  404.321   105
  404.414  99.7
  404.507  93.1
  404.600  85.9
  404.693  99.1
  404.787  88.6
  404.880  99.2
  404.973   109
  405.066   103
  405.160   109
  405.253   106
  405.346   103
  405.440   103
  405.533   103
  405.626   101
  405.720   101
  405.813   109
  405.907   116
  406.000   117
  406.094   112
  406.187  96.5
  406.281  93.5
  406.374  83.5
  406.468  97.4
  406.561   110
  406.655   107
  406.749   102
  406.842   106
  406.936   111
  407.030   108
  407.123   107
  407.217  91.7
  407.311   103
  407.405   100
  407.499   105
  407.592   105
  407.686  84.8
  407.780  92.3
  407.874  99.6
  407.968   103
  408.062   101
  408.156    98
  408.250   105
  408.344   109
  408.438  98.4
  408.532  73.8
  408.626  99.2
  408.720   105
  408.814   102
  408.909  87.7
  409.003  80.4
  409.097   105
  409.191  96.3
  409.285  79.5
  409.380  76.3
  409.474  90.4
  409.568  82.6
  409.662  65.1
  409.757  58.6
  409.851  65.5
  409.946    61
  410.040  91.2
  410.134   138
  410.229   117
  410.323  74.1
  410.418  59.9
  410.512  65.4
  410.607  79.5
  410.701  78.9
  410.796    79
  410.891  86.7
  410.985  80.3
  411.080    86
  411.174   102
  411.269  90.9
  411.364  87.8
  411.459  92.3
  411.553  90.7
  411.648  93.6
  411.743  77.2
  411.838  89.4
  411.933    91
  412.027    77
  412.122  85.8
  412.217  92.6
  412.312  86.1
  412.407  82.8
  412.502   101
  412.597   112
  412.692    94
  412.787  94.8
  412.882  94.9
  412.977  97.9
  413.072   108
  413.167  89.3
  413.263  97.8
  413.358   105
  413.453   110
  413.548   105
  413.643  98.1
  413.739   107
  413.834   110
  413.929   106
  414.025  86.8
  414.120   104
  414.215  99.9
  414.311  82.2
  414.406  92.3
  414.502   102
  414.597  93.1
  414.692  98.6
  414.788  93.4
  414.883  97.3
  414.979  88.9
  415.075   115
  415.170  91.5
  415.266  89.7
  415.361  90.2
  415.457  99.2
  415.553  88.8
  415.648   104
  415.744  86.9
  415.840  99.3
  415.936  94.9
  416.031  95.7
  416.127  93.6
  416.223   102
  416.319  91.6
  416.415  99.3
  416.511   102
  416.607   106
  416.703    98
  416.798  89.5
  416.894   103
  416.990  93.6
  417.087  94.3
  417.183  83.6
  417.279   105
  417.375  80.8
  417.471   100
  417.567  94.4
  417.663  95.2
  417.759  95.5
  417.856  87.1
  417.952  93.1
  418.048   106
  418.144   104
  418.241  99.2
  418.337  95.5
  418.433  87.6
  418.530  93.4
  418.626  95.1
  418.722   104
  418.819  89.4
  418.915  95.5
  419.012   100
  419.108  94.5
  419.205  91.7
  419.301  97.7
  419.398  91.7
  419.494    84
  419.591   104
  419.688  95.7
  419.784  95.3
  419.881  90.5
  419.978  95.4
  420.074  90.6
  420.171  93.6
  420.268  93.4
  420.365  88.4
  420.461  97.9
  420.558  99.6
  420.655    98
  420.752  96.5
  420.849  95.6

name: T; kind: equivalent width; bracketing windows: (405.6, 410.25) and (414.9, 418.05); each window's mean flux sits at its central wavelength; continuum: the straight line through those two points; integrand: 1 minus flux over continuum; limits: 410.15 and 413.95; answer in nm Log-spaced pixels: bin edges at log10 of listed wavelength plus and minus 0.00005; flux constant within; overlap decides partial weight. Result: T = 0.156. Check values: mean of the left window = 96.8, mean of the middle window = 92.2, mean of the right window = 95.5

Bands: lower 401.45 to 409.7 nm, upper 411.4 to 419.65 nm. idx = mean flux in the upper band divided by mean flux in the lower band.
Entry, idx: 1.0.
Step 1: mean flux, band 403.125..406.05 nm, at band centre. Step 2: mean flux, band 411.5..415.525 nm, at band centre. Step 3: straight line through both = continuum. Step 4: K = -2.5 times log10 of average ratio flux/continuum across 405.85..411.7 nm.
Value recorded 0.070 mag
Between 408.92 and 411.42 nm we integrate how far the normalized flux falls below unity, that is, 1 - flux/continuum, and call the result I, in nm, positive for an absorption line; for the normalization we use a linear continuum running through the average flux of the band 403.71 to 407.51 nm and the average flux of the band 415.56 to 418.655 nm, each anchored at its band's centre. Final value 0.408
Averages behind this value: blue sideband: 103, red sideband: 95.8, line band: 83.8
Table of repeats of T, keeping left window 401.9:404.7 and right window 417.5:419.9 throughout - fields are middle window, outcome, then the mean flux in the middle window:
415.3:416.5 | 0.01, 95.6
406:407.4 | -0.02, 102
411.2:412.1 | 0.10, 88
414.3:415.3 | 0.02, 95.5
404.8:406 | -0.04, 105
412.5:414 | -0.06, 102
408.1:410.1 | 0.25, 87.5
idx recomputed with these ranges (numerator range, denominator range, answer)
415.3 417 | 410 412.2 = 1.10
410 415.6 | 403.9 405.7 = 0.92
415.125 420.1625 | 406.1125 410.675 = 1.02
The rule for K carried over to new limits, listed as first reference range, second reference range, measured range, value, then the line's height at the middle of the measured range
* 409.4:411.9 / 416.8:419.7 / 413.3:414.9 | -0.12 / 89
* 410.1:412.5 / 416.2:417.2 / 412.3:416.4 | -0.05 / 92.7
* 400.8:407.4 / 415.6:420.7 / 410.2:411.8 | 0.17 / 99.1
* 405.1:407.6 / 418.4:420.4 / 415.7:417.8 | 0.00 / 96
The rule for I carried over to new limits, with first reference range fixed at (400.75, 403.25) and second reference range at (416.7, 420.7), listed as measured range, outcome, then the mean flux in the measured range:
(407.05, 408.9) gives 0.02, 99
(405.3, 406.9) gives -0.04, 104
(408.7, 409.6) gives 0.09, 90.2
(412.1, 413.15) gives 0.03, 95.5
